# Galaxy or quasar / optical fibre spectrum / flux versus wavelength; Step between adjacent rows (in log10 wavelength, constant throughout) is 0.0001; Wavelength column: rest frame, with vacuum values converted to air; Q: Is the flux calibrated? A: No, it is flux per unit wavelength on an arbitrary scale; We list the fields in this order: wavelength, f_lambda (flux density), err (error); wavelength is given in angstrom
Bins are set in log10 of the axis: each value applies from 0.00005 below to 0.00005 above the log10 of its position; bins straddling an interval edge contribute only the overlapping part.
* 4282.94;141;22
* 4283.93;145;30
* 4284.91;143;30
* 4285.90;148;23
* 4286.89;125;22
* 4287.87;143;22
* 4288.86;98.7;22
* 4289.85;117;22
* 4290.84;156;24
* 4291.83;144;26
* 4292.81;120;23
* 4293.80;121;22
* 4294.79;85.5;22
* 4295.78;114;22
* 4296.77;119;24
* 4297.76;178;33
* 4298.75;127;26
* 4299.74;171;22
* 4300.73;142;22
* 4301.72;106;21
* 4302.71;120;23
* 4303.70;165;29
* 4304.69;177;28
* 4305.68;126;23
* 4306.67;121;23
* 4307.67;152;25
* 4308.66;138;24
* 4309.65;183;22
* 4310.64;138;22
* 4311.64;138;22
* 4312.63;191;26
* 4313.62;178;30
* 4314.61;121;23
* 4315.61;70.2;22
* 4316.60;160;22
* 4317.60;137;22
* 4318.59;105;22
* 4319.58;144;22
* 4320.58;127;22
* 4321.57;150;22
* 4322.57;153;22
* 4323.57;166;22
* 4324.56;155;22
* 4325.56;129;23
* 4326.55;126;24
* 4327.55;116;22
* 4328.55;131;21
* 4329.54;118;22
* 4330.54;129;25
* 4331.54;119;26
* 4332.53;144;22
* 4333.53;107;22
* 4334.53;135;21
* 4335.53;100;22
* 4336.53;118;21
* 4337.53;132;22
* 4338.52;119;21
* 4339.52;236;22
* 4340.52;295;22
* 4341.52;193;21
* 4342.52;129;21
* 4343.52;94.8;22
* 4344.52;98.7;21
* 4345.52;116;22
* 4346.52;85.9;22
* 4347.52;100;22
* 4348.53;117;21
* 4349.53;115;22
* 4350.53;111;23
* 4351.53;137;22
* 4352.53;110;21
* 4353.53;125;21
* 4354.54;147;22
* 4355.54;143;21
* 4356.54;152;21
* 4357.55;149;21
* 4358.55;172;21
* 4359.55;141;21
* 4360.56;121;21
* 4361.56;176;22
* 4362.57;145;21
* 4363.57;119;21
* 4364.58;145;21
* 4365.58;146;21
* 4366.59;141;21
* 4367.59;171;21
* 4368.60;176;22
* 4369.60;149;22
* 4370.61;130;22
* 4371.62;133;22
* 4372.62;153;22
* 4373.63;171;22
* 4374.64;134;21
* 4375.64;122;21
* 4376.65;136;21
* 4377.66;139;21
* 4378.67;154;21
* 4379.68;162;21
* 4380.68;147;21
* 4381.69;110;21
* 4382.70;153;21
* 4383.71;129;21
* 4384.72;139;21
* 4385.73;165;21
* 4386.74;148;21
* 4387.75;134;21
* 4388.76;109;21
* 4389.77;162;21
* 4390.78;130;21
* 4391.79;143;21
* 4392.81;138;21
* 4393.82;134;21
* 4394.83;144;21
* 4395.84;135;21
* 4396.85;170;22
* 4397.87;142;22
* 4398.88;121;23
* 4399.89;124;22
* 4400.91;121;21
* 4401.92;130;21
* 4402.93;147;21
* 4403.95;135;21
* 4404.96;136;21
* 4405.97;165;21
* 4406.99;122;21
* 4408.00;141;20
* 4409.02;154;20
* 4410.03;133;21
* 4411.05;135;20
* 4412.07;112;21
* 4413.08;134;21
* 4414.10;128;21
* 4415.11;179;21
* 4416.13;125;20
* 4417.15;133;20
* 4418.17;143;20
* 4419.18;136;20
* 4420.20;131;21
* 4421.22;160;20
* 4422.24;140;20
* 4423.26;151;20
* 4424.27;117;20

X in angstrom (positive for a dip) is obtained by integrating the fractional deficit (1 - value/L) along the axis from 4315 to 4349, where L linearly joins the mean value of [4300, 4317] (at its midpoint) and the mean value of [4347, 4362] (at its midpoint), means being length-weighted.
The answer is 1.11 angstrom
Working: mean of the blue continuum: 143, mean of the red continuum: 134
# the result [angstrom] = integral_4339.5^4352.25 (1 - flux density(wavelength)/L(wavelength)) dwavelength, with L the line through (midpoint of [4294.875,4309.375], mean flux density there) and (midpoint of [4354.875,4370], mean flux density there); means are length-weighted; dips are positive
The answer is 0.9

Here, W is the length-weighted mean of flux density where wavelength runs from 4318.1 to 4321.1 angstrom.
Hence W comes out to 126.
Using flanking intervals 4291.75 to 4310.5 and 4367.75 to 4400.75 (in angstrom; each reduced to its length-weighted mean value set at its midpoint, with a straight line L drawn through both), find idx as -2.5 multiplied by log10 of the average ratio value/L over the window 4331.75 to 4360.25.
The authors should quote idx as 0.03 mag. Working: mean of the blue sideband 137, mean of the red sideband 142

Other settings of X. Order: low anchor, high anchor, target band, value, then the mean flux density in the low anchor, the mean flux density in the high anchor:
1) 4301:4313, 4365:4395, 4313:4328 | 0.9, 146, 143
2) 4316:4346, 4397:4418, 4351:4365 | -0.3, 139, 136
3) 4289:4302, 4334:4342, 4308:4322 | 0.5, 130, 166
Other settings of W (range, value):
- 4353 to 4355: 135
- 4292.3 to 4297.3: 113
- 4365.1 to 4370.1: 157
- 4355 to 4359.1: 154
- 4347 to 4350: 110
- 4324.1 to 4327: 137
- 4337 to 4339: 126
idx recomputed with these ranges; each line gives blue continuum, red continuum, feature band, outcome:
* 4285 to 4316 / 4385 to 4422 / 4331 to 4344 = -0.08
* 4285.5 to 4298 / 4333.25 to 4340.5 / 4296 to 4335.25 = -0.01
